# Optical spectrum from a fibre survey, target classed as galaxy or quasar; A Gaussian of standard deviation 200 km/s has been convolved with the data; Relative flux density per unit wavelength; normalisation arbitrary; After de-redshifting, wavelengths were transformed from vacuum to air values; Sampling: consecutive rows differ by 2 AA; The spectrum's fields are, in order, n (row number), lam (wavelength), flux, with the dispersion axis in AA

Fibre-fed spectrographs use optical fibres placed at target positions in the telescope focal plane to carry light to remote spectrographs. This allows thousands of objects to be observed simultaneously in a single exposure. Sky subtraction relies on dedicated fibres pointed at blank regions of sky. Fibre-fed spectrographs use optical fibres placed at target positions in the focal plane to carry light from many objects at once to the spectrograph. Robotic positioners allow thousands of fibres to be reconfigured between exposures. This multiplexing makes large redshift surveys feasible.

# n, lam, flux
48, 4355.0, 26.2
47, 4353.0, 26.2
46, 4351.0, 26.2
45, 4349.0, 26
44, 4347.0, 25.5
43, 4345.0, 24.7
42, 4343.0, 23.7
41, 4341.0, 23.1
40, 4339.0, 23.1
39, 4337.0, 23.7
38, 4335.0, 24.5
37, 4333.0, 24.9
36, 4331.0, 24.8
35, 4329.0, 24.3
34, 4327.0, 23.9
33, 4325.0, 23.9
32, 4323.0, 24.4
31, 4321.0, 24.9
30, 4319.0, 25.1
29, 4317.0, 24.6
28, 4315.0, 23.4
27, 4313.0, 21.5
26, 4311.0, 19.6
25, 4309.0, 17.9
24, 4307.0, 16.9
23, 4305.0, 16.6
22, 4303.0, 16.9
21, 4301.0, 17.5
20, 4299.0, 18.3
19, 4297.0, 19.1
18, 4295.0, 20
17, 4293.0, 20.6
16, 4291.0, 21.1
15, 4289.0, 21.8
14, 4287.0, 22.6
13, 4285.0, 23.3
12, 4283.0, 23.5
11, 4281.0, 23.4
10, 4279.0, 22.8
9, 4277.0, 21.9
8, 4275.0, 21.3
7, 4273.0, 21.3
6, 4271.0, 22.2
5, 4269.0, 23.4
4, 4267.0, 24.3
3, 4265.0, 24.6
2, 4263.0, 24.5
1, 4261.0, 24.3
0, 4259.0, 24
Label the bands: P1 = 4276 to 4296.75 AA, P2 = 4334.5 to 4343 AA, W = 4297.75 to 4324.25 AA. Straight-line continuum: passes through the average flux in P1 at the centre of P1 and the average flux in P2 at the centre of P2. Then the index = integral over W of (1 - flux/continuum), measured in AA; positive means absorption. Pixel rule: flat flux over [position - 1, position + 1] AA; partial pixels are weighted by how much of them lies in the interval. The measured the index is 2.5 AA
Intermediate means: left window 22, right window 23.6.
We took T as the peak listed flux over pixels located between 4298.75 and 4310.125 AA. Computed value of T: 18.3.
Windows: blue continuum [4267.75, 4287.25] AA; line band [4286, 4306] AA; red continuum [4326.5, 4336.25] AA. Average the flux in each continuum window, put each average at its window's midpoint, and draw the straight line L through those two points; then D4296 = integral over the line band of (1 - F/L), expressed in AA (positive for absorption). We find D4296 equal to 3.2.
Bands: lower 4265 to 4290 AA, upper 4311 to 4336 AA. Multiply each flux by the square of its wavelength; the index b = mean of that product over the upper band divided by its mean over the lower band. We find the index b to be 1.1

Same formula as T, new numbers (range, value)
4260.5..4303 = 24.6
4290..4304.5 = 21.1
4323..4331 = 24.8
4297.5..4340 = 25.1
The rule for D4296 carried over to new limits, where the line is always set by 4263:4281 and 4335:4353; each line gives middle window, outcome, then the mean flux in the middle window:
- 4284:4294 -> 0.6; 21.9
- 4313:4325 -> -0.1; 24.2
